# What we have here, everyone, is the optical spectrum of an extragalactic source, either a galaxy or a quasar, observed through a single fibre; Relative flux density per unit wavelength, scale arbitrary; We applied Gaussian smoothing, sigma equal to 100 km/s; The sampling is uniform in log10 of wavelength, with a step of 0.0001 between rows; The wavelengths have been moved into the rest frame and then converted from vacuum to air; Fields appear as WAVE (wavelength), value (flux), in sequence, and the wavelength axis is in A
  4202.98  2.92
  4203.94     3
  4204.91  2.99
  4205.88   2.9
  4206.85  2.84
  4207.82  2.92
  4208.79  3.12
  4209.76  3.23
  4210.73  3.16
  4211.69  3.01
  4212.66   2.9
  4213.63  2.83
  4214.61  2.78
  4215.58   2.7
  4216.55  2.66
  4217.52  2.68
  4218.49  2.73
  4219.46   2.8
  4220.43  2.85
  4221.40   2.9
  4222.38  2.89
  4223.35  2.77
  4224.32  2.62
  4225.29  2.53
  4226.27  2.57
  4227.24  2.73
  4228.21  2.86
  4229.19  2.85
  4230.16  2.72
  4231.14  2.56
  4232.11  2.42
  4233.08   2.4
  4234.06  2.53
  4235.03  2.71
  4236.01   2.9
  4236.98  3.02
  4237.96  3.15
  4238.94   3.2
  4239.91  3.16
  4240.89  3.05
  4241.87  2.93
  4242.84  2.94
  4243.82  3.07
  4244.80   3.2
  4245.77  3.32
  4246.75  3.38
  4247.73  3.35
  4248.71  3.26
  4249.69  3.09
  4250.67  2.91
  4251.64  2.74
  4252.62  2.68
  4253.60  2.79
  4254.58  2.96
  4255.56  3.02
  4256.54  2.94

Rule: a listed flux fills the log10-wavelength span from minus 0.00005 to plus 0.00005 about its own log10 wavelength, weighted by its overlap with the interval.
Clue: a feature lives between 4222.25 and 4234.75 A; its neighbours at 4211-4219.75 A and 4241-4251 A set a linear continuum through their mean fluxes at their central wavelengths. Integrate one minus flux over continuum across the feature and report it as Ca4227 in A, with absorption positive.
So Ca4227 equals 1.3 A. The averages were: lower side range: 2.8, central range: 2.65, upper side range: 3.14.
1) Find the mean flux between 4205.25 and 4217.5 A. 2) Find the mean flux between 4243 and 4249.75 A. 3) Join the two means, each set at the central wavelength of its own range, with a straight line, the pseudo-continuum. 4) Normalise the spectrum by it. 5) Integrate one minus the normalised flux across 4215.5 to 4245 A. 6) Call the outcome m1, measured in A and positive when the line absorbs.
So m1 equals 2.65 A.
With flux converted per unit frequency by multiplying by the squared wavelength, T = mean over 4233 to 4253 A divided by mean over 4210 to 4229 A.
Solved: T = 1.1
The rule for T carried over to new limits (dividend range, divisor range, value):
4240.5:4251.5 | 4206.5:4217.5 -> 1.09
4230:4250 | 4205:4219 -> 1.04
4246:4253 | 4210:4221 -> 1.10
